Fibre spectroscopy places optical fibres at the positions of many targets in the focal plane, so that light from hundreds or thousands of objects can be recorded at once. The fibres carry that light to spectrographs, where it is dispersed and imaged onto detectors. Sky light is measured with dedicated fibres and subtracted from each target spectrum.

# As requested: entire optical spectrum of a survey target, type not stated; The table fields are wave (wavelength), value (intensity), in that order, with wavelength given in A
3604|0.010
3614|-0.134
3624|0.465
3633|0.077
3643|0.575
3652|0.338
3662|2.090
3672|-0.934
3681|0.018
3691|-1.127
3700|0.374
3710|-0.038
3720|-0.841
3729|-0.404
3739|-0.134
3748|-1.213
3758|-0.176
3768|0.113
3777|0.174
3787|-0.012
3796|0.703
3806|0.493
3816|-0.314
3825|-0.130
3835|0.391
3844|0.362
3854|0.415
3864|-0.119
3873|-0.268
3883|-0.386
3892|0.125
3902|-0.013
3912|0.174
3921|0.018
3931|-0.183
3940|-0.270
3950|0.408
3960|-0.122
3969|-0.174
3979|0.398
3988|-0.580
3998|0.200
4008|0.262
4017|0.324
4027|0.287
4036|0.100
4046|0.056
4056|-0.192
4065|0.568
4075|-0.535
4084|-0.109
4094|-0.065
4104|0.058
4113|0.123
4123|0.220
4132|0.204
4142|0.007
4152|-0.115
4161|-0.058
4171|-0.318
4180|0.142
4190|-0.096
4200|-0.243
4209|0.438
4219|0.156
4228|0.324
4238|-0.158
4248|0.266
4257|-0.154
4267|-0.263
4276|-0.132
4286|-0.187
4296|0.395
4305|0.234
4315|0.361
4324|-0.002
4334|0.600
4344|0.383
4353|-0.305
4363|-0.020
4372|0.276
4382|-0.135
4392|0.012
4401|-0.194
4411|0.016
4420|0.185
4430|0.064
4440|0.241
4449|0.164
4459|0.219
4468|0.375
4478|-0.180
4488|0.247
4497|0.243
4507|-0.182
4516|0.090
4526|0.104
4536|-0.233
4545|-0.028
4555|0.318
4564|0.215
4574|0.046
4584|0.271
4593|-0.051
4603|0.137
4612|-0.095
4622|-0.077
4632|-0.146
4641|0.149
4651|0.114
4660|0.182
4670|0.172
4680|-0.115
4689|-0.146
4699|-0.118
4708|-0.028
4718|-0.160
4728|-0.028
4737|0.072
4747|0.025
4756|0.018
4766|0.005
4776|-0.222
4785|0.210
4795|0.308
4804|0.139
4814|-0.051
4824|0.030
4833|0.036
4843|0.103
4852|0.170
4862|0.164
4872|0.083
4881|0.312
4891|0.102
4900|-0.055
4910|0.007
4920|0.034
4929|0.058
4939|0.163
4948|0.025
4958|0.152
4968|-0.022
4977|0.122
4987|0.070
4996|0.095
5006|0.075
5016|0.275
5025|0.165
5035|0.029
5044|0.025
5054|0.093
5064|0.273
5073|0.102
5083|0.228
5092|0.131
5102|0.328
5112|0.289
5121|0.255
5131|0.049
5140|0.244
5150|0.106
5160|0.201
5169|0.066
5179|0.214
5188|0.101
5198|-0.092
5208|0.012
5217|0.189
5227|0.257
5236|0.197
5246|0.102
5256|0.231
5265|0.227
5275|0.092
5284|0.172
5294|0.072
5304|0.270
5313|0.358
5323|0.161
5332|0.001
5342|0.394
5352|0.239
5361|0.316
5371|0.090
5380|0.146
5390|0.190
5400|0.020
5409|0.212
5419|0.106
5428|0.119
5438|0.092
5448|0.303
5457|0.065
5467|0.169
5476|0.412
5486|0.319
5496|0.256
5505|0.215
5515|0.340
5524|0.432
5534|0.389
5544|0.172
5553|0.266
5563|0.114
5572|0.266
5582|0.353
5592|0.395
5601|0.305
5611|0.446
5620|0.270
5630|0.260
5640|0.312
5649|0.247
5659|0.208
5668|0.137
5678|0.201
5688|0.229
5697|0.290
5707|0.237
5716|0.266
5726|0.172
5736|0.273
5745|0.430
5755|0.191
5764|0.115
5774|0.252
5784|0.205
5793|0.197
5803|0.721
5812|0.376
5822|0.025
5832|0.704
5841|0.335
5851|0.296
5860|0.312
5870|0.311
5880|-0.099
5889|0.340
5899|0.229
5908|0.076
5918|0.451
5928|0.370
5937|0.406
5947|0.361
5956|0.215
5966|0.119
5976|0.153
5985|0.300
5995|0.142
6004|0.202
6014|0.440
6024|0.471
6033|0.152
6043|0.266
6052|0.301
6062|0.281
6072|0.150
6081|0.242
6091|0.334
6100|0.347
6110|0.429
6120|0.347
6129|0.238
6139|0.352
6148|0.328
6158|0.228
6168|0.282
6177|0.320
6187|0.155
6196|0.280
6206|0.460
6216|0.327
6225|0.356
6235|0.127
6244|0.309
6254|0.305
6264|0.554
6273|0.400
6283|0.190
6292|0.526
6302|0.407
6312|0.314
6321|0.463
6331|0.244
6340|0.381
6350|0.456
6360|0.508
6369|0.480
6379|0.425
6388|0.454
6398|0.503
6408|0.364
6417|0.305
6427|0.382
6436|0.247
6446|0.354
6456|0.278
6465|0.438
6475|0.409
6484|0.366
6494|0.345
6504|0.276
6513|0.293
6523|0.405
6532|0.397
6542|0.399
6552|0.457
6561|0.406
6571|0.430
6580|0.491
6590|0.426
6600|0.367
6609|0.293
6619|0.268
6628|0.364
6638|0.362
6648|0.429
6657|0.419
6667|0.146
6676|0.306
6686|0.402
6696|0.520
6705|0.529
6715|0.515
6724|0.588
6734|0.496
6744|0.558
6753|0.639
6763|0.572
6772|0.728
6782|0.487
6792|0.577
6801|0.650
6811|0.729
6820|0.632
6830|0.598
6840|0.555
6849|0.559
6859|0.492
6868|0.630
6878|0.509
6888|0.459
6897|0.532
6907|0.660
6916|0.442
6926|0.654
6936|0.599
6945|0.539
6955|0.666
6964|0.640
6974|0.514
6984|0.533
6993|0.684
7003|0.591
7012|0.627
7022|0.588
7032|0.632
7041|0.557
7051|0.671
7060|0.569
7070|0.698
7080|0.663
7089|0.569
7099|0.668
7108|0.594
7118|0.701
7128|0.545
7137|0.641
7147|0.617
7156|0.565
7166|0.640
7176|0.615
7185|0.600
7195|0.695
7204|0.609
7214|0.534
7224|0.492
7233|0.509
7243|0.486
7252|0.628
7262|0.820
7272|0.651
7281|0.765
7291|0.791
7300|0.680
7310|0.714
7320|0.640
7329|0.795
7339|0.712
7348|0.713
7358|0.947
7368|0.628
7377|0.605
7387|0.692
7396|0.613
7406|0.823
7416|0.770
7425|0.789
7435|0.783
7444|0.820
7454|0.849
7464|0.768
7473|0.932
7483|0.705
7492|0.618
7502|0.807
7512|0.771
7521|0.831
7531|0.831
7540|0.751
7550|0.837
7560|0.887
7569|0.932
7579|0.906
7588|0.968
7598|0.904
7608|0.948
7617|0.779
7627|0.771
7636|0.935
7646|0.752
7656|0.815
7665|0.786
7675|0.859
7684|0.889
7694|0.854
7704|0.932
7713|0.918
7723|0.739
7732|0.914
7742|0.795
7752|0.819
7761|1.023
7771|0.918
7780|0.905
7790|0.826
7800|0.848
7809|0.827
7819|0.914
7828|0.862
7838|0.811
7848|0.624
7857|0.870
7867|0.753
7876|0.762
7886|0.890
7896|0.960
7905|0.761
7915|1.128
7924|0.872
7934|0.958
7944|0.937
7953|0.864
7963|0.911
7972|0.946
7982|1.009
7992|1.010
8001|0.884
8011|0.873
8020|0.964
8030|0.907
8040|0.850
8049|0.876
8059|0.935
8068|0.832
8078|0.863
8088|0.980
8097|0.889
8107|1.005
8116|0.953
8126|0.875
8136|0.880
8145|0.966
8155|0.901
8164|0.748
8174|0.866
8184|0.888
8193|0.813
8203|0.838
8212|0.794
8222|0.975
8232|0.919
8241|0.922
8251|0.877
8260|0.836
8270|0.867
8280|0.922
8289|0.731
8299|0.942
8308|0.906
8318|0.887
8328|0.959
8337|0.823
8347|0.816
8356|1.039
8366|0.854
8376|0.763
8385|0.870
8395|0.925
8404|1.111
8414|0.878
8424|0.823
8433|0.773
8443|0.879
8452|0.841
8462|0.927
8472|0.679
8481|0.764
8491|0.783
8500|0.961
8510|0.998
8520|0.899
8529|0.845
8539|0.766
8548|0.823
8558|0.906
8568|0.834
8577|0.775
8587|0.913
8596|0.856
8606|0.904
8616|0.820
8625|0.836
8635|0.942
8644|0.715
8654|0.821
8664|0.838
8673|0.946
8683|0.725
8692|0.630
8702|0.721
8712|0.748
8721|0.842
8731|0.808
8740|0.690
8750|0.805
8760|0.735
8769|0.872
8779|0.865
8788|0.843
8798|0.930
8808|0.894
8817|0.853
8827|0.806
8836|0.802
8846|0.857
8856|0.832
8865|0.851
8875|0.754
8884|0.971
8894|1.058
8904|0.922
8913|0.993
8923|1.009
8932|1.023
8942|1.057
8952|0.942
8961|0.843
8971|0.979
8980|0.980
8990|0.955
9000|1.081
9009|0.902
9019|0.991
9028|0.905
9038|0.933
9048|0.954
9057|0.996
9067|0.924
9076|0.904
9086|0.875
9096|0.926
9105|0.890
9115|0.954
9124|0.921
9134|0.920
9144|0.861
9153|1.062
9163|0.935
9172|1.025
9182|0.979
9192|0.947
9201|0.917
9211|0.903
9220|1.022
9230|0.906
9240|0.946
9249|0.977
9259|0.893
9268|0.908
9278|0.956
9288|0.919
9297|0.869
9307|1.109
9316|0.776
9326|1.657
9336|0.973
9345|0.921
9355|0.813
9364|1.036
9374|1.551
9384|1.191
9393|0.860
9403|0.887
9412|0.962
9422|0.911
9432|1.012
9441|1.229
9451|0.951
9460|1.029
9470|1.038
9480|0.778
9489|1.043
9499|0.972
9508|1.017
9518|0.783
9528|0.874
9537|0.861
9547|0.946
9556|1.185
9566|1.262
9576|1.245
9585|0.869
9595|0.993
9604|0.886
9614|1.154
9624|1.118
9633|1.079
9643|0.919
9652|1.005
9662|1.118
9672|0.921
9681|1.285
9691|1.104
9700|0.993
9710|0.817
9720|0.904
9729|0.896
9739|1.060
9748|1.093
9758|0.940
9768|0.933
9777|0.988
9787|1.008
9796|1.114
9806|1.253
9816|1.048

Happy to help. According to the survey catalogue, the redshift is 0.68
